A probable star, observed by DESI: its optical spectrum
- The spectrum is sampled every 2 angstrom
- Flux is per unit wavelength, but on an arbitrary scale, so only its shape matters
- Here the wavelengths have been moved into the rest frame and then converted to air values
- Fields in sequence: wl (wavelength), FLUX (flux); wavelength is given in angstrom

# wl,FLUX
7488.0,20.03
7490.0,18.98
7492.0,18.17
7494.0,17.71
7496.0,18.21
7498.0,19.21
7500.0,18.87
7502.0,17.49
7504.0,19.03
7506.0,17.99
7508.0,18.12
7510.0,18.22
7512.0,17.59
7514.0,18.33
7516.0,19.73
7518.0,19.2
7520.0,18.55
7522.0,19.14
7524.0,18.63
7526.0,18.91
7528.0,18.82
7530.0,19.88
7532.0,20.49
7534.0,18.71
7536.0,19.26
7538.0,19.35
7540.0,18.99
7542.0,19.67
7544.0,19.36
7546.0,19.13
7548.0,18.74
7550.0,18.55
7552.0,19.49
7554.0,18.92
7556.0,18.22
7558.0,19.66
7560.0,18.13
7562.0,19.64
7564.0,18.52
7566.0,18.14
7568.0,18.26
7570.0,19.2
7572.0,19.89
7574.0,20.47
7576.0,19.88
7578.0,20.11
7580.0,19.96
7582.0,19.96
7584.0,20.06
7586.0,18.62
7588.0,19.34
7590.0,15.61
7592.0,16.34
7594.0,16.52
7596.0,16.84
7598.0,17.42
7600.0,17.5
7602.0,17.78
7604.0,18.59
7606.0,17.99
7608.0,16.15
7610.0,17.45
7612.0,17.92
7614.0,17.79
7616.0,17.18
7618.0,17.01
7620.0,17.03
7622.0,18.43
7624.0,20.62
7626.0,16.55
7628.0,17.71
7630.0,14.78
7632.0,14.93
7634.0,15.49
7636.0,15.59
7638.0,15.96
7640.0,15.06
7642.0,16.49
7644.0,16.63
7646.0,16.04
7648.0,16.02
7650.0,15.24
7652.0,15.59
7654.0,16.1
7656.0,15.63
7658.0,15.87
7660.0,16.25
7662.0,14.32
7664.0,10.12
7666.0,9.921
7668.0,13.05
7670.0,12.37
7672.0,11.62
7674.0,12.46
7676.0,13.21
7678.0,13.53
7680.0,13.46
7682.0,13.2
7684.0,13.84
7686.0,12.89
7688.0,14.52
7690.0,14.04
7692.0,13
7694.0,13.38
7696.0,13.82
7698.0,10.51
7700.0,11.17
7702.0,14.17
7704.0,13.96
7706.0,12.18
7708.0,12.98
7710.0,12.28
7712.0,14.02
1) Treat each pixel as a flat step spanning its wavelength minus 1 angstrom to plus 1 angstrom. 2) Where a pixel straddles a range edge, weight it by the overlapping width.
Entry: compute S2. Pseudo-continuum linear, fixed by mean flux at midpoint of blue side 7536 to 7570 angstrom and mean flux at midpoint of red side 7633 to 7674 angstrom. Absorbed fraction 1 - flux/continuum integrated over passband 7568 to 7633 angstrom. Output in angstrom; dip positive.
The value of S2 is -4.2 angstrom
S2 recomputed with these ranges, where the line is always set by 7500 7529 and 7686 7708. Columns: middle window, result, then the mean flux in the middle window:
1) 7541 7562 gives -1.9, 19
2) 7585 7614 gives -2.6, 17.4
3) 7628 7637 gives -0.3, 15.5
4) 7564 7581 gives -2.7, 19.4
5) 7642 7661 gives -2.0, 16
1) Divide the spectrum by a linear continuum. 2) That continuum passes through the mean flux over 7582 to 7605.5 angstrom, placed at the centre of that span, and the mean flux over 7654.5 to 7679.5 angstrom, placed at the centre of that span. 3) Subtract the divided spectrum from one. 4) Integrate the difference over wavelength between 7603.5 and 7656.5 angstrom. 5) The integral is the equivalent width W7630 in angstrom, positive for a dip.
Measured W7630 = -3.8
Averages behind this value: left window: 17.8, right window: 13.3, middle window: 16.7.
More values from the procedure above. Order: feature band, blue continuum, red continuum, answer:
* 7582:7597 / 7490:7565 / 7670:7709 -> -1.0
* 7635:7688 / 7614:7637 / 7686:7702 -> 2.2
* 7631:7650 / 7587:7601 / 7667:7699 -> -1.0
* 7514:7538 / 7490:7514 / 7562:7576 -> -0.8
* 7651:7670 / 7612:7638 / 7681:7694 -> 1.3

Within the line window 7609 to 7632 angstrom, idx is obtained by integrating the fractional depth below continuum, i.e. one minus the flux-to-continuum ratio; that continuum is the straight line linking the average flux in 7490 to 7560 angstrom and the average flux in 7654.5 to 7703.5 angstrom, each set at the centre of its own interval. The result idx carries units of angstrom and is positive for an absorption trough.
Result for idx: -3.0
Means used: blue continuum 18.8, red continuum 13.2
